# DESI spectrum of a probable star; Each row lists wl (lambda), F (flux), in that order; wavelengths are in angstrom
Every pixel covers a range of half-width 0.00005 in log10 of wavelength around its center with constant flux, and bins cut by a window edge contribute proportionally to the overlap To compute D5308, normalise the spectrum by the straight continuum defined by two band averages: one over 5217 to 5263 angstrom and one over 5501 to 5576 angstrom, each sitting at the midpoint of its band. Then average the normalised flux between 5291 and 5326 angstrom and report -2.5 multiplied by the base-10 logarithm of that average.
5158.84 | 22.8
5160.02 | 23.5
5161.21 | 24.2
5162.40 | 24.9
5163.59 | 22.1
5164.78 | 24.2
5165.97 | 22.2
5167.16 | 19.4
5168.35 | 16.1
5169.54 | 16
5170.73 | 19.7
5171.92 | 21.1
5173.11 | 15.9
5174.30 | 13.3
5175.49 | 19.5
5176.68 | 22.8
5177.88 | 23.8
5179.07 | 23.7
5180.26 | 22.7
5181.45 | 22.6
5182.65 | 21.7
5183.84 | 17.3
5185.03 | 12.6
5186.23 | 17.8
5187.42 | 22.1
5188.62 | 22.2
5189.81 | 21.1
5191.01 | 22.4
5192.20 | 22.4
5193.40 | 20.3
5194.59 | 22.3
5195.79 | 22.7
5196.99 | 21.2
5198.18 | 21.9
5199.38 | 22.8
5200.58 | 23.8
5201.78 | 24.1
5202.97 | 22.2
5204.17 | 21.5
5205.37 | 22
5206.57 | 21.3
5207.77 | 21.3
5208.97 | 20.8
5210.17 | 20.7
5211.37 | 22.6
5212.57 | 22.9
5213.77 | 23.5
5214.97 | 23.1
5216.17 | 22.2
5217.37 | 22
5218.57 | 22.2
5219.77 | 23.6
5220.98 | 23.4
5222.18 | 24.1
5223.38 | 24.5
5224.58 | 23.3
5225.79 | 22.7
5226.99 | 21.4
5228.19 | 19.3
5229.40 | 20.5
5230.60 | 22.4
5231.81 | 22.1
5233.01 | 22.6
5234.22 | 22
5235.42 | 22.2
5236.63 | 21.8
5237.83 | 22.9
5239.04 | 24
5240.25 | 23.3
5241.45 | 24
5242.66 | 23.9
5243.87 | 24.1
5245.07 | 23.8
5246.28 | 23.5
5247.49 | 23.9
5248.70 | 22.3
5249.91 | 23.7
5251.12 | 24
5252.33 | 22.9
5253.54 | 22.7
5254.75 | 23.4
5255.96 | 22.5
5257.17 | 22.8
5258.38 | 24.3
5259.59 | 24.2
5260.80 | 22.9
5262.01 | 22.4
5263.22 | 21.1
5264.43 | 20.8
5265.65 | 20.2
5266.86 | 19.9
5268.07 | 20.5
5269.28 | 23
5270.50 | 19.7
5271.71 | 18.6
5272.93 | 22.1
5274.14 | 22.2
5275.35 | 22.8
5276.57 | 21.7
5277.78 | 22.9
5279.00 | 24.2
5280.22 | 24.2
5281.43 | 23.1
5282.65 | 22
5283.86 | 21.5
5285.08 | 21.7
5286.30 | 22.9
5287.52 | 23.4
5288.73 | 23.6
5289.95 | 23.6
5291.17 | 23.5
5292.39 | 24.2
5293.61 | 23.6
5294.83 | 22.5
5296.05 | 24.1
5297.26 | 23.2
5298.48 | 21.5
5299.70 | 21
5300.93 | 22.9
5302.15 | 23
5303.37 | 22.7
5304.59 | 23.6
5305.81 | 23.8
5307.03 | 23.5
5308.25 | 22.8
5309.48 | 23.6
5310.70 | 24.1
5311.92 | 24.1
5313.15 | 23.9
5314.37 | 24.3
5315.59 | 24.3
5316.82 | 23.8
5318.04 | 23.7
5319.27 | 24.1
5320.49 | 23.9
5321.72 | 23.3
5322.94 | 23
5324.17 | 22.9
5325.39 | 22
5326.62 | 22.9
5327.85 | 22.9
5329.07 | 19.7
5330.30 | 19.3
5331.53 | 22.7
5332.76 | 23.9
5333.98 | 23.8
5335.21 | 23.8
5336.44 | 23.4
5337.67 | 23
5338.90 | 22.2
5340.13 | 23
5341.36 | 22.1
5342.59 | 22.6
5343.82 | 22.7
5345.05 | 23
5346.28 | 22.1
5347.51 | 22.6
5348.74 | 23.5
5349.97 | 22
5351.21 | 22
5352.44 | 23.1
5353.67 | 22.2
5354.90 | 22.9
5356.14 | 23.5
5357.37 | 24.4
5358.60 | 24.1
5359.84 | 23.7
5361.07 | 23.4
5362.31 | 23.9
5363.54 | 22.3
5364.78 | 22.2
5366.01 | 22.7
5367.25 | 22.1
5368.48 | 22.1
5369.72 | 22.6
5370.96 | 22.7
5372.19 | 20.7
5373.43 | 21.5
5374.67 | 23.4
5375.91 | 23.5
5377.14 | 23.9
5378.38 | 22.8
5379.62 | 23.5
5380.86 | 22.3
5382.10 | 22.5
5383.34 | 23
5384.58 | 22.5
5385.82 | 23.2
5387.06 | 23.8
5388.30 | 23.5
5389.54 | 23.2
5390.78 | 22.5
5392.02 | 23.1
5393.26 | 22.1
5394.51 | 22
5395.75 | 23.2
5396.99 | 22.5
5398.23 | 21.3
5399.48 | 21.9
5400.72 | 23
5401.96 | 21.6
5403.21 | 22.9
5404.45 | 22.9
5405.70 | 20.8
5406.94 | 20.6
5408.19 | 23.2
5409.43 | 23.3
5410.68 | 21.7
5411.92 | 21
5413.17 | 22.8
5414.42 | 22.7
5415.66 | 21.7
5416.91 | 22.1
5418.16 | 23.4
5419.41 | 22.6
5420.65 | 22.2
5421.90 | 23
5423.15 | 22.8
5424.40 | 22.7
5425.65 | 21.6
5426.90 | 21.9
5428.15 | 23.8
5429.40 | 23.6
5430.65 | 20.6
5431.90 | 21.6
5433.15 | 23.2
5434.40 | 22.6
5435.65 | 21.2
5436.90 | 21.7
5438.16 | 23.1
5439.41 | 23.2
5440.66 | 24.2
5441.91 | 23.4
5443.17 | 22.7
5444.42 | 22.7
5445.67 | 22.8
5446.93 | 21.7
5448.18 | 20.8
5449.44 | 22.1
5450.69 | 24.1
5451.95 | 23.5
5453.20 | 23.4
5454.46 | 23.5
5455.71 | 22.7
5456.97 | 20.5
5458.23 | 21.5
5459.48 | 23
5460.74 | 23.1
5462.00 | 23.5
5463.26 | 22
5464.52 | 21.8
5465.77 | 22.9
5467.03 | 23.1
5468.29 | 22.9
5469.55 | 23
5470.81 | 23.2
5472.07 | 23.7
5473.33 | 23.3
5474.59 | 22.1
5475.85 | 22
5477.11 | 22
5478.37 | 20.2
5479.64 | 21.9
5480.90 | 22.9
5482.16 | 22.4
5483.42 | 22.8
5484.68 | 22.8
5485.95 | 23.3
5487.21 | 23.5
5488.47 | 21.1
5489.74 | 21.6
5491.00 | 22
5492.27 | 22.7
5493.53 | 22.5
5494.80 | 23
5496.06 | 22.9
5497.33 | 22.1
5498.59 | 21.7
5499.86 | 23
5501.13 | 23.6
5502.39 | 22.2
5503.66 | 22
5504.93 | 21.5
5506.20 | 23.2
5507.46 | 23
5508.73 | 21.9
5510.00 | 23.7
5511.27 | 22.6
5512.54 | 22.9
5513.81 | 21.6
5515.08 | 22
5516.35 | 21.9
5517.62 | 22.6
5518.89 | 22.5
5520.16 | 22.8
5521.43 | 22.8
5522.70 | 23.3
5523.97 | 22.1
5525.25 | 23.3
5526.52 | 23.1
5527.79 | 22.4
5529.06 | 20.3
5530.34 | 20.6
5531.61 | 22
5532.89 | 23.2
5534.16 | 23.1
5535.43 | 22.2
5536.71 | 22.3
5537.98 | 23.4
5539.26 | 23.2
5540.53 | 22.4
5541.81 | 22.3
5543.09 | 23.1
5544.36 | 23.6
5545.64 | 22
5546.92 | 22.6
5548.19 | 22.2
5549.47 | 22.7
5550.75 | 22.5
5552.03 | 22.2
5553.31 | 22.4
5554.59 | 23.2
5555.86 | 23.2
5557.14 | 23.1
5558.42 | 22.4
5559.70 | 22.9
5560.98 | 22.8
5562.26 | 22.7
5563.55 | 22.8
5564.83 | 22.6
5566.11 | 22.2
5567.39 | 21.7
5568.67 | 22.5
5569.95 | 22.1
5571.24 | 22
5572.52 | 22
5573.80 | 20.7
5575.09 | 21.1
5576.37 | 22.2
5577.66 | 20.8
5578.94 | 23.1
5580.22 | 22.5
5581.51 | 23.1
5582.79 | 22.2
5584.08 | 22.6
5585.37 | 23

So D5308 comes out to -0.02 mag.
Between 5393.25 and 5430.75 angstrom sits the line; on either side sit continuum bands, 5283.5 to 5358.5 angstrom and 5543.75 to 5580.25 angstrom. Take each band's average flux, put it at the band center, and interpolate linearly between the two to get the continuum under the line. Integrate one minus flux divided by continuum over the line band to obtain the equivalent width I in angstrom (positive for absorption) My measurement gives 0.72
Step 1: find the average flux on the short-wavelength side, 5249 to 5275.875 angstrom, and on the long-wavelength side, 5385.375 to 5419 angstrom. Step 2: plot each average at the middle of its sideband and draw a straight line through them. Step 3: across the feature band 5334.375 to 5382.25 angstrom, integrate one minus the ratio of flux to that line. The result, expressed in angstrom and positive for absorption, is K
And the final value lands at -1.04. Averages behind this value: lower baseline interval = 22.1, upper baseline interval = 22.4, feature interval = 22.8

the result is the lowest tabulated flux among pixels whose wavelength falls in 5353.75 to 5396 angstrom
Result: 20.7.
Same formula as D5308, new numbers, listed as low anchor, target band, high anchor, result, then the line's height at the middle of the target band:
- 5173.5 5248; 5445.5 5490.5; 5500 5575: -0.01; 22.4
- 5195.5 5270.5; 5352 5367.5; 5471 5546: -0.03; 22.5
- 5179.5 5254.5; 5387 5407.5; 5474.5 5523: 0.00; 22.4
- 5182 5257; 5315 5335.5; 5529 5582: -0.03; 22.3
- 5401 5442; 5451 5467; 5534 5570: -0.01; 22.5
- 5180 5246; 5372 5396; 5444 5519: -0.02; 22.4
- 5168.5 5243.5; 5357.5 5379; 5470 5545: -0.04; 22.1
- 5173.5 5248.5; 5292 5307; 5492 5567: -0.04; 22.2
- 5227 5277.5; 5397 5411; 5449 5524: 0.02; 22.5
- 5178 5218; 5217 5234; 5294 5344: -0.02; 22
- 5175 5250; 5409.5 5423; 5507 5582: 0.00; 22.3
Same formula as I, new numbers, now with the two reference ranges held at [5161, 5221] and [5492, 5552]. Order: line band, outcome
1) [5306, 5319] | -1.2 angstrom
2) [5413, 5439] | -0.3 angstrom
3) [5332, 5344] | -0.7 angstrom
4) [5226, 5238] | -0.1 angstrom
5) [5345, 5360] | -0.7 angstrom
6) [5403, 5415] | 0.0 angstrom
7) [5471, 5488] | -0.1 angstrom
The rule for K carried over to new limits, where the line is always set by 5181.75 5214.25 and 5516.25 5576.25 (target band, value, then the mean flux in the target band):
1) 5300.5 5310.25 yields -0.7 angstrom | 23.3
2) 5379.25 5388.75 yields -0.5 angstrom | 23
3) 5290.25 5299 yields -0.6 angstrom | 23.3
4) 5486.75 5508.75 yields -0.1 angstrom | 22.4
